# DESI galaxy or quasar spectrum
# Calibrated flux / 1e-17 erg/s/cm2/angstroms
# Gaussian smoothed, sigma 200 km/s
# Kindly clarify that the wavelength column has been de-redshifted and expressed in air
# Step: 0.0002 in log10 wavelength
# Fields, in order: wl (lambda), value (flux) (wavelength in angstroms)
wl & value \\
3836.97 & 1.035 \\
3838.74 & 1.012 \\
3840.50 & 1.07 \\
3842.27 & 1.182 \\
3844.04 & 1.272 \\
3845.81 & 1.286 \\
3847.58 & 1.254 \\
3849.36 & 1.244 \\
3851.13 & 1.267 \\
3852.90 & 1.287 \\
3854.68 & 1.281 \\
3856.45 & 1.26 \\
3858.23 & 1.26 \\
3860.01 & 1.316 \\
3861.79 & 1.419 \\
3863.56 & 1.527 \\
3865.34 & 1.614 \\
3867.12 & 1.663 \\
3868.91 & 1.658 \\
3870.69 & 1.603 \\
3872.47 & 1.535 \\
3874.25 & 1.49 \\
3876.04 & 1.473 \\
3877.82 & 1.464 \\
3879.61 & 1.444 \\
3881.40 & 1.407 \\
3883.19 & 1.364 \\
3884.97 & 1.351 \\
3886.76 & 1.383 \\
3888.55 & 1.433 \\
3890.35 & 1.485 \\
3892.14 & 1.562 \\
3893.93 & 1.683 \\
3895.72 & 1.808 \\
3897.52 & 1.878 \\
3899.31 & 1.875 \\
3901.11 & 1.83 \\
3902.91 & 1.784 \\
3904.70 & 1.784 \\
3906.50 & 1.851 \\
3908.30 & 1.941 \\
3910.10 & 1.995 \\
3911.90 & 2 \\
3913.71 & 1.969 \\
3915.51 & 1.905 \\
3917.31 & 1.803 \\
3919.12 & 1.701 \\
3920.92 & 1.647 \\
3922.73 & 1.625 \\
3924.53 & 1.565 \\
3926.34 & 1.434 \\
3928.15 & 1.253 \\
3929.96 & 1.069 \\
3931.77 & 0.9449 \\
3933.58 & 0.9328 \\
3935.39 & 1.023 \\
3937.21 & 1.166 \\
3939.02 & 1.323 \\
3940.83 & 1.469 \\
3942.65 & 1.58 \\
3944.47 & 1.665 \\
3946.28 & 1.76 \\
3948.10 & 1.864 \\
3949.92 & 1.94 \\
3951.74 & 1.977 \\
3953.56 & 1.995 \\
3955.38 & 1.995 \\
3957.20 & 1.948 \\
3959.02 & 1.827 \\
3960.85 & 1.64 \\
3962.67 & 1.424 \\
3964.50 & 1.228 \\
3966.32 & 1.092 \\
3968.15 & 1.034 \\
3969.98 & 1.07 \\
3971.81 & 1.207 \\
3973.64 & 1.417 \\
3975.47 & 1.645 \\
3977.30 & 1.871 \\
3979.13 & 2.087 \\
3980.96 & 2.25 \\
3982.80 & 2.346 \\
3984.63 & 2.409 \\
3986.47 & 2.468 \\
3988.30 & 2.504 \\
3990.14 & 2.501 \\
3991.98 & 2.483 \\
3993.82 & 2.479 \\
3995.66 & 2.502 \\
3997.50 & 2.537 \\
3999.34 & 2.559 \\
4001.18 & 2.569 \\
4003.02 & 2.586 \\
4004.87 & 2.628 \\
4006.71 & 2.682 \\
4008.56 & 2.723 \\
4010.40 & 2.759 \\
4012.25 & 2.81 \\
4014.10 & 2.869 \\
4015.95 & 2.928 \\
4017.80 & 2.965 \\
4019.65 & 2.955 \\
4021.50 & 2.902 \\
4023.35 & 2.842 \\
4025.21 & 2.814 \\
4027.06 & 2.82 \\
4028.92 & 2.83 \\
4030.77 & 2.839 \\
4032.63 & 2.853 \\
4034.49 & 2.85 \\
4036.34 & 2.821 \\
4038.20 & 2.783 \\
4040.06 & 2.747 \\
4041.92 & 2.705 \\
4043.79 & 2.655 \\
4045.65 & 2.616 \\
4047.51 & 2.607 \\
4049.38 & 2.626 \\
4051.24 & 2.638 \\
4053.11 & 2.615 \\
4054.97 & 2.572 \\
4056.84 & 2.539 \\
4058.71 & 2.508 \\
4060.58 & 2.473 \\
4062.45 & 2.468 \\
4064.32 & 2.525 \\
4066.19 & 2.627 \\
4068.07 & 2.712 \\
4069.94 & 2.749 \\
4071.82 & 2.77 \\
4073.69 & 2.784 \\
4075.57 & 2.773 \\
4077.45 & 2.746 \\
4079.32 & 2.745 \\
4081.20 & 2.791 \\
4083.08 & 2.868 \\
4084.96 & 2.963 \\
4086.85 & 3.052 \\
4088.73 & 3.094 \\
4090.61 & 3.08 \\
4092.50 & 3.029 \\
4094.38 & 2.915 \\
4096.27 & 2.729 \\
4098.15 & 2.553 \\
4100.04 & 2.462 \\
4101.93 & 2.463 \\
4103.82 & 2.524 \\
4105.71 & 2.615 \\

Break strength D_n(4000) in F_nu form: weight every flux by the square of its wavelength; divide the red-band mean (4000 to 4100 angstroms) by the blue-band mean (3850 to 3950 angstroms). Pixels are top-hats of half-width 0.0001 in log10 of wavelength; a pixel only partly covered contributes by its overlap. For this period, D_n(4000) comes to 1.92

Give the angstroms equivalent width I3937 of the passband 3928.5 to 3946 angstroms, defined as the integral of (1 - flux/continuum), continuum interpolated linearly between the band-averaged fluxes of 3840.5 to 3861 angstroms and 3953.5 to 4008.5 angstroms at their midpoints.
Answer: 5.1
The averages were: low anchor 1.26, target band 1.26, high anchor 2.05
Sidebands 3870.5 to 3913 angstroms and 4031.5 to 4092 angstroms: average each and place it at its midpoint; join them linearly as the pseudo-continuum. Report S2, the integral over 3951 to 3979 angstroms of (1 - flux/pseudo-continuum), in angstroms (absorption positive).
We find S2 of 7.1 angstroms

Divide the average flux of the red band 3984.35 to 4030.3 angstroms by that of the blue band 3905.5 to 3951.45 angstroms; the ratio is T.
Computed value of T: 1.70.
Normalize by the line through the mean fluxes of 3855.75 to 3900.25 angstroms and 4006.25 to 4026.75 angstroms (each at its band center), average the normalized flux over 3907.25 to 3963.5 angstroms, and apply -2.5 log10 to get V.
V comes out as 0.25 mag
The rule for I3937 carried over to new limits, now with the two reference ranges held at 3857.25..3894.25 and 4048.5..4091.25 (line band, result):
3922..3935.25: 4.2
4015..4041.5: -4.3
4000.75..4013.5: -2.0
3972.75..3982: 1.2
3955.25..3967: 2.6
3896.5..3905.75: -1.1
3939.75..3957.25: 1.3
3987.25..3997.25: -1.2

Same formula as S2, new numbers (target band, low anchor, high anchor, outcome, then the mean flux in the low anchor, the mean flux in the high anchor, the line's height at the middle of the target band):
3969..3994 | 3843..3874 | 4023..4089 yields 2.2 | 1.4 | 2.73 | 2.23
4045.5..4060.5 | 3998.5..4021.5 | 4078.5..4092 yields 1.5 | 2.76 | 2.94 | 2.87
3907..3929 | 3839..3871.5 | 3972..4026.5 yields 1.3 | 1.35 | 2.51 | 1.86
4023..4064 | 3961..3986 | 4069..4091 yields -4.3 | 1.64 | 2.86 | 2.44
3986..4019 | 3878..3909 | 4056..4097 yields -4.8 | 1.63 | 2.77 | 2.31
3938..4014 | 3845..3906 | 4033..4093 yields 5.3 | 1.5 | 2.73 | 2.16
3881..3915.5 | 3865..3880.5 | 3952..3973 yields -4.0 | 1.55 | 1.51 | 1.54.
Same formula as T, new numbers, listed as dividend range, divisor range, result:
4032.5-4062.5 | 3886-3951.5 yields 1.64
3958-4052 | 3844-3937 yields 1.58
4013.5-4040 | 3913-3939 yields 2.01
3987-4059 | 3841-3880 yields 1.93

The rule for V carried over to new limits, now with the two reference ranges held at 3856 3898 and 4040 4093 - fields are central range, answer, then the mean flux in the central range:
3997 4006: -0.12 mag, 2.58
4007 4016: -0.18 mag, 2.8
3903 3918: -0.11 mag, 1.9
